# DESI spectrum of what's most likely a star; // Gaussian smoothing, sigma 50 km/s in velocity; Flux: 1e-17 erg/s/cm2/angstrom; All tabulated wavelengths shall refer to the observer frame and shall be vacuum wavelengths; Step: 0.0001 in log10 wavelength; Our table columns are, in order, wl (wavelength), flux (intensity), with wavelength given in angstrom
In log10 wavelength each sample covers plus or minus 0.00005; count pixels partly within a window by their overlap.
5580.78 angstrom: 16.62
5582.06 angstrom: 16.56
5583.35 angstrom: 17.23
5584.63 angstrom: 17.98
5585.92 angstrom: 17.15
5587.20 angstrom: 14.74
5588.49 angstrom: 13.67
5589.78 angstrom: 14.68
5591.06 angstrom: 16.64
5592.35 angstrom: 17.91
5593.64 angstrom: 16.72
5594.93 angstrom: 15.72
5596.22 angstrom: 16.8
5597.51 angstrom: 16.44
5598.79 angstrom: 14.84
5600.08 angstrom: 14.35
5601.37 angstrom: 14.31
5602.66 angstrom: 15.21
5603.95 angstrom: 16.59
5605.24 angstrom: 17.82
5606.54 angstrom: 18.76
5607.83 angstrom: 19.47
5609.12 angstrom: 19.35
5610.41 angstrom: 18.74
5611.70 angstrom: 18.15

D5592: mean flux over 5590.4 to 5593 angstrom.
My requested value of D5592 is 17.3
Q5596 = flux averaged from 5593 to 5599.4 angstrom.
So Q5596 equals 16.1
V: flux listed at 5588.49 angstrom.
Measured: 13.67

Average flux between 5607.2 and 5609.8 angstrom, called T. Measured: 19.4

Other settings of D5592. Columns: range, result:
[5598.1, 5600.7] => 14.7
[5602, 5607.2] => 17.1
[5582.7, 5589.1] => 16.2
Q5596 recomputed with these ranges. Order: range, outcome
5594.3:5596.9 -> 16.2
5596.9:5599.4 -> 15.7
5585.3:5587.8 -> 16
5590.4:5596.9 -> 16.7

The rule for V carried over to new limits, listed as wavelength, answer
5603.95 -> 16.59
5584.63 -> 17.98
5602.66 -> 15.21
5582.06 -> 16.56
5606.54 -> 18.76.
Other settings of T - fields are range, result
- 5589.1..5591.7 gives 15.7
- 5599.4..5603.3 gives 14.6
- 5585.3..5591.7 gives 15.4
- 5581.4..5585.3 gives 17.3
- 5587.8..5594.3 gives 15.9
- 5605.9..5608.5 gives 19.1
